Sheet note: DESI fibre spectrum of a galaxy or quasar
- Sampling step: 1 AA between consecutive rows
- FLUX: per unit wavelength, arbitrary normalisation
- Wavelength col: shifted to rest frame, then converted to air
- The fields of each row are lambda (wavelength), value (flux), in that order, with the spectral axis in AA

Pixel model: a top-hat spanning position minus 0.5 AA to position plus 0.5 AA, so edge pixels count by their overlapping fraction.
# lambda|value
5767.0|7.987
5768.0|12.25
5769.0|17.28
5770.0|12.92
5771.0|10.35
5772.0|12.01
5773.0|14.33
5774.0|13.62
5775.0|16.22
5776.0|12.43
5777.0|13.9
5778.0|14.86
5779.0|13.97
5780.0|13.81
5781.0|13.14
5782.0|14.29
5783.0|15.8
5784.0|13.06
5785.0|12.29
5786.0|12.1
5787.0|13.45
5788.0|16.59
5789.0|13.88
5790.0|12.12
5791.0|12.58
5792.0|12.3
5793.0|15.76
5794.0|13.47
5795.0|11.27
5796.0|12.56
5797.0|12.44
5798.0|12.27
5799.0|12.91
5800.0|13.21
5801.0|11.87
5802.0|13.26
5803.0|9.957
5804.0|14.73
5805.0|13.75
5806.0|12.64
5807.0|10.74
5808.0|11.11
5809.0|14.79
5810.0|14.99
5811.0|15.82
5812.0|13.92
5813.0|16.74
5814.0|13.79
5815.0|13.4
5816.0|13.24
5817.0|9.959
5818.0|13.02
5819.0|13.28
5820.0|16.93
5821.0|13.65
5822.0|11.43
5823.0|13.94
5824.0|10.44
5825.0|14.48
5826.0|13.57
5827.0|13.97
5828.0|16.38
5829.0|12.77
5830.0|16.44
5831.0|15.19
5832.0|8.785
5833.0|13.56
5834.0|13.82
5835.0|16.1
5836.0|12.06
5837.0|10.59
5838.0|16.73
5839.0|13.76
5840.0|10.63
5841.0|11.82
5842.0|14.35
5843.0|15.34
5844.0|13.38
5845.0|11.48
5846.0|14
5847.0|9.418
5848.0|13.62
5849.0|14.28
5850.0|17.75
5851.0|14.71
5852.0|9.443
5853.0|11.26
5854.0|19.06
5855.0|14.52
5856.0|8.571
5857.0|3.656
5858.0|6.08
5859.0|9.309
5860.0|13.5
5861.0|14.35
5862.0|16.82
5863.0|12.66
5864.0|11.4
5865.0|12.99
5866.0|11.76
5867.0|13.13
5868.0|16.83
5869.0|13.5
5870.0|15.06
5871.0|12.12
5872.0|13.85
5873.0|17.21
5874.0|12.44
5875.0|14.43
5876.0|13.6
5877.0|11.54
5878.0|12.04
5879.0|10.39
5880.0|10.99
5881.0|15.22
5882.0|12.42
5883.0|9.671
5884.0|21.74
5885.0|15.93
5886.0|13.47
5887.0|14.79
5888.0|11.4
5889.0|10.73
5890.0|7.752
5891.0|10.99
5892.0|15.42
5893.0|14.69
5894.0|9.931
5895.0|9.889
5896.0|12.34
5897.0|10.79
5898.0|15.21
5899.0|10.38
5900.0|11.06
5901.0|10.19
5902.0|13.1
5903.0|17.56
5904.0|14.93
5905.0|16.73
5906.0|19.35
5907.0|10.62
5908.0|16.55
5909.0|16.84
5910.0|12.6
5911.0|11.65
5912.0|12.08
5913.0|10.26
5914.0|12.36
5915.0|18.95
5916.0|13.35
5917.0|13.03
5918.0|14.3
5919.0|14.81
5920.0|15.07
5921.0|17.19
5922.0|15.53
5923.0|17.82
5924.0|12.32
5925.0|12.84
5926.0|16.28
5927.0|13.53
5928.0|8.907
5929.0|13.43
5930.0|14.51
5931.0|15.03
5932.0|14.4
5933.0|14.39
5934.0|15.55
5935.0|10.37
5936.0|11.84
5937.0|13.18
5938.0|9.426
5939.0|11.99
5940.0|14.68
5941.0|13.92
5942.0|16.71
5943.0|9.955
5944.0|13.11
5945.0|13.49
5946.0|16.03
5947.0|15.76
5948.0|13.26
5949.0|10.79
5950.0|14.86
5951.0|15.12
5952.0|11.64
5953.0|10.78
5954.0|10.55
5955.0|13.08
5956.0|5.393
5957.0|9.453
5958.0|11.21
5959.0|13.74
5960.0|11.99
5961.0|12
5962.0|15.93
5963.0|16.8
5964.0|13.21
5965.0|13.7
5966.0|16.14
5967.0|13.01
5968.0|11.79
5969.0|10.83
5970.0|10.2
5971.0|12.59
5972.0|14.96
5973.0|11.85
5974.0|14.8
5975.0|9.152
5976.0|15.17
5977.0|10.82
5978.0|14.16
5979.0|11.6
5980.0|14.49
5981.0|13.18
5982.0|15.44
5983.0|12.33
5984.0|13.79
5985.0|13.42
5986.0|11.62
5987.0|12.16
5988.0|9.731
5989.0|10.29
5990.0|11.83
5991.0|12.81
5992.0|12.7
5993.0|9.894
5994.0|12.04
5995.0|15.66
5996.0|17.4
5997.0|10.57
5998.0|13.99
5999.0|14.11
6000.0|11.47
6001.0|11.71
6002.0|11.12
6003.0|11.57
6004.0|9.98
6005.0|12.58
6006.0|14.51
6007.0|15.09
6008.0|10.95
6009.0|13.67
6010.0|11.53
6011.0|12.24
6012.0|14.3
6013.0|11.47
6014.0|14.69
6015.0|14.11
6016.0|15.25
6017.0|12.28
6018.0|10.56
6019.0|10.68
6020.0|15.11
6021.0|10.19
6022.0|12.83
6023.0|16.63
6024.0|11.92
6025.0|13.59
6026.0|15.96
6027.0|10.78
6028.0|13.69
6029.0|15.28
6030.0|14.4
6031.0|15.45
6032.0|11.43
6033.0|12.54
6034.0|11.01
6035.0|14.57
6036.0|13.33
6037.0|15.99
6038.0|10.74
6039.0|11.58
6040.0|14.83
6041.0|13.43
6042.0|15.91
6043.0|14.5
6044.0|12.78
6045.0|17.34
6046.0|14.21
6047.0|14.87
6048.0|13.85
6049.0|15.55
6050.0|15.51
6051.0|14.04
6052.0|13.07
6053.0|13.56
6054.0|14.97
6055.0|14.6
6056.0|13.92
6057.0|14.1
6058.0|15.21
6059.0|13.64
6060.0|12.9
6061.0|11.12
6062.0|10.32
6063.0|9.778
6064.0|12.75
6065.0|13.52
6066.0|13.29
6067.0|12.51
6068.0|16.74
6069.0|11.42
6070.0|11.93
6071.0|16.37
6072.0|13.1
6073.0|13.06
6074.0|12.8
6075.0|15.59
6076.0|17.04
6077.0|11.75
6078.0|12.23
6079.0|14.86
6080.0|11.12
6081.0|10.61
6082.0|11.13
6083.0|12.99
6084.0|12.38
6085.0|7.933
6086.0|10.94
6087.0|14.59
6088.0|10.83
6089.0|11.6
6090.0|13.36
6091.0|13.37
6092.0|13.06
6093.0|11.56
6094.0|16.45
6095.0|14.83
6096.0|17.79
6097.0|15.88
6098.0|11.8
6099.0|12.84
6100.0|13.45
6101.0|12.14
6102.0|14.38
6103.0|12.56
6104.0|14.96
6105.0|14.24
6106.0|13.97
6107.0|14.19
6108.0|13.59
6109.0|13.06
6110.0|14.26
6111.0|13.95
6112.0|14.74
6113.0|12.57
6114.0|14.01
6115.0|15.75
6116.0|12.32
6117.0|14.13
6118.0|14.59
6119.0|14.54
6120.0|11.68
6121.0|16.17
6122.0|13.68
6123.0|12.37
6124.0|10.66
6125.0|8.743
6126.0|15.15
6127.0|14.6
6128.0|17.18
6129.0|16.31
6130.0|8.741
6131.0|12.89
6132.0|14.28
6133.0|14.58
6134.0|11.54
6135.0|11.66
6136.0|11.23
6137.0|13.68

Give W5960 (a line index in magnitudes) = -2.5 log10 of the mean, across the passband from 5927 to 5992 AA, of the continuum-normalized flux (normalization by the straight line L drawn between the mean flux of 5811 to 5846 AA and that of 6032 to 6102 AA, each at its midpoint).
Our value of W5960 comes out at 0.05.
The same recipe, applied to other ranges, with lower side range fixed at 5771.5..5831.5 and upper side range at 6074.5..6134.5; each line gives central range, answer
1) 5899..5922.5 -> -0.06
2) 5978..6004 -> 0.07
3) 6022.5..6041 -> -0.01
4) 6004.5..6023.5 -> 0.03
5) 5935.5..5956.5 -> 0.07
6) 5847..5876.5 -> 0.04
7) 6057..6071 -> 0.04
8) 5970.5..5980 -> 0.05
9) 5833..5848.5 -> 0.03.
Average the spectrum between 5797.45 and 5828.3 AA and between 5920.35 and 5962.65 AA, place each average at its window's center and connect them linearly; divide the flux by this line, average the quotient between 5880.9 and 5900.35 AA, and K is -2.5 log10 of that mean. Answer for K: 0.05 mag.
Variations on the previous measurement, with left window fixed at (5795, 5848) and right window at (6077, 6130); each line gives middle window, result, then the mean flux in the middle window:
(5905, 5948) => -0.05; 13.9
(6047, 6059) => -0.08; 14.4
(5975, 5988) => 0.03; 12.9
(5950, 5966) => 0.07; 12.5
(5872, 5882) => 0.01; 13.1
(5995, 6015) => 0.03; 12.9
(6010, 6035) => 0.01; 13.2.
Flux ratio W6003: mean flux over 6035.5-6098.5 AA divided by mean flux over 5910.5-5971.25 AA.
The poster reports 1.0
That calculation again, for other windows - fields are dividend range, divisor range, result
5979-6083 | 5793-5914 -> 1.01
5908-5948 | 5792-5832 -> 1.03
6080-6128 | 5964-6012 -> 1.05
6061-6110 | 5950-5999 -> 1.04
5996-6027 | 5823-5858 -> 0.99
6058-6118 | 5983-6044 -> 1.02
